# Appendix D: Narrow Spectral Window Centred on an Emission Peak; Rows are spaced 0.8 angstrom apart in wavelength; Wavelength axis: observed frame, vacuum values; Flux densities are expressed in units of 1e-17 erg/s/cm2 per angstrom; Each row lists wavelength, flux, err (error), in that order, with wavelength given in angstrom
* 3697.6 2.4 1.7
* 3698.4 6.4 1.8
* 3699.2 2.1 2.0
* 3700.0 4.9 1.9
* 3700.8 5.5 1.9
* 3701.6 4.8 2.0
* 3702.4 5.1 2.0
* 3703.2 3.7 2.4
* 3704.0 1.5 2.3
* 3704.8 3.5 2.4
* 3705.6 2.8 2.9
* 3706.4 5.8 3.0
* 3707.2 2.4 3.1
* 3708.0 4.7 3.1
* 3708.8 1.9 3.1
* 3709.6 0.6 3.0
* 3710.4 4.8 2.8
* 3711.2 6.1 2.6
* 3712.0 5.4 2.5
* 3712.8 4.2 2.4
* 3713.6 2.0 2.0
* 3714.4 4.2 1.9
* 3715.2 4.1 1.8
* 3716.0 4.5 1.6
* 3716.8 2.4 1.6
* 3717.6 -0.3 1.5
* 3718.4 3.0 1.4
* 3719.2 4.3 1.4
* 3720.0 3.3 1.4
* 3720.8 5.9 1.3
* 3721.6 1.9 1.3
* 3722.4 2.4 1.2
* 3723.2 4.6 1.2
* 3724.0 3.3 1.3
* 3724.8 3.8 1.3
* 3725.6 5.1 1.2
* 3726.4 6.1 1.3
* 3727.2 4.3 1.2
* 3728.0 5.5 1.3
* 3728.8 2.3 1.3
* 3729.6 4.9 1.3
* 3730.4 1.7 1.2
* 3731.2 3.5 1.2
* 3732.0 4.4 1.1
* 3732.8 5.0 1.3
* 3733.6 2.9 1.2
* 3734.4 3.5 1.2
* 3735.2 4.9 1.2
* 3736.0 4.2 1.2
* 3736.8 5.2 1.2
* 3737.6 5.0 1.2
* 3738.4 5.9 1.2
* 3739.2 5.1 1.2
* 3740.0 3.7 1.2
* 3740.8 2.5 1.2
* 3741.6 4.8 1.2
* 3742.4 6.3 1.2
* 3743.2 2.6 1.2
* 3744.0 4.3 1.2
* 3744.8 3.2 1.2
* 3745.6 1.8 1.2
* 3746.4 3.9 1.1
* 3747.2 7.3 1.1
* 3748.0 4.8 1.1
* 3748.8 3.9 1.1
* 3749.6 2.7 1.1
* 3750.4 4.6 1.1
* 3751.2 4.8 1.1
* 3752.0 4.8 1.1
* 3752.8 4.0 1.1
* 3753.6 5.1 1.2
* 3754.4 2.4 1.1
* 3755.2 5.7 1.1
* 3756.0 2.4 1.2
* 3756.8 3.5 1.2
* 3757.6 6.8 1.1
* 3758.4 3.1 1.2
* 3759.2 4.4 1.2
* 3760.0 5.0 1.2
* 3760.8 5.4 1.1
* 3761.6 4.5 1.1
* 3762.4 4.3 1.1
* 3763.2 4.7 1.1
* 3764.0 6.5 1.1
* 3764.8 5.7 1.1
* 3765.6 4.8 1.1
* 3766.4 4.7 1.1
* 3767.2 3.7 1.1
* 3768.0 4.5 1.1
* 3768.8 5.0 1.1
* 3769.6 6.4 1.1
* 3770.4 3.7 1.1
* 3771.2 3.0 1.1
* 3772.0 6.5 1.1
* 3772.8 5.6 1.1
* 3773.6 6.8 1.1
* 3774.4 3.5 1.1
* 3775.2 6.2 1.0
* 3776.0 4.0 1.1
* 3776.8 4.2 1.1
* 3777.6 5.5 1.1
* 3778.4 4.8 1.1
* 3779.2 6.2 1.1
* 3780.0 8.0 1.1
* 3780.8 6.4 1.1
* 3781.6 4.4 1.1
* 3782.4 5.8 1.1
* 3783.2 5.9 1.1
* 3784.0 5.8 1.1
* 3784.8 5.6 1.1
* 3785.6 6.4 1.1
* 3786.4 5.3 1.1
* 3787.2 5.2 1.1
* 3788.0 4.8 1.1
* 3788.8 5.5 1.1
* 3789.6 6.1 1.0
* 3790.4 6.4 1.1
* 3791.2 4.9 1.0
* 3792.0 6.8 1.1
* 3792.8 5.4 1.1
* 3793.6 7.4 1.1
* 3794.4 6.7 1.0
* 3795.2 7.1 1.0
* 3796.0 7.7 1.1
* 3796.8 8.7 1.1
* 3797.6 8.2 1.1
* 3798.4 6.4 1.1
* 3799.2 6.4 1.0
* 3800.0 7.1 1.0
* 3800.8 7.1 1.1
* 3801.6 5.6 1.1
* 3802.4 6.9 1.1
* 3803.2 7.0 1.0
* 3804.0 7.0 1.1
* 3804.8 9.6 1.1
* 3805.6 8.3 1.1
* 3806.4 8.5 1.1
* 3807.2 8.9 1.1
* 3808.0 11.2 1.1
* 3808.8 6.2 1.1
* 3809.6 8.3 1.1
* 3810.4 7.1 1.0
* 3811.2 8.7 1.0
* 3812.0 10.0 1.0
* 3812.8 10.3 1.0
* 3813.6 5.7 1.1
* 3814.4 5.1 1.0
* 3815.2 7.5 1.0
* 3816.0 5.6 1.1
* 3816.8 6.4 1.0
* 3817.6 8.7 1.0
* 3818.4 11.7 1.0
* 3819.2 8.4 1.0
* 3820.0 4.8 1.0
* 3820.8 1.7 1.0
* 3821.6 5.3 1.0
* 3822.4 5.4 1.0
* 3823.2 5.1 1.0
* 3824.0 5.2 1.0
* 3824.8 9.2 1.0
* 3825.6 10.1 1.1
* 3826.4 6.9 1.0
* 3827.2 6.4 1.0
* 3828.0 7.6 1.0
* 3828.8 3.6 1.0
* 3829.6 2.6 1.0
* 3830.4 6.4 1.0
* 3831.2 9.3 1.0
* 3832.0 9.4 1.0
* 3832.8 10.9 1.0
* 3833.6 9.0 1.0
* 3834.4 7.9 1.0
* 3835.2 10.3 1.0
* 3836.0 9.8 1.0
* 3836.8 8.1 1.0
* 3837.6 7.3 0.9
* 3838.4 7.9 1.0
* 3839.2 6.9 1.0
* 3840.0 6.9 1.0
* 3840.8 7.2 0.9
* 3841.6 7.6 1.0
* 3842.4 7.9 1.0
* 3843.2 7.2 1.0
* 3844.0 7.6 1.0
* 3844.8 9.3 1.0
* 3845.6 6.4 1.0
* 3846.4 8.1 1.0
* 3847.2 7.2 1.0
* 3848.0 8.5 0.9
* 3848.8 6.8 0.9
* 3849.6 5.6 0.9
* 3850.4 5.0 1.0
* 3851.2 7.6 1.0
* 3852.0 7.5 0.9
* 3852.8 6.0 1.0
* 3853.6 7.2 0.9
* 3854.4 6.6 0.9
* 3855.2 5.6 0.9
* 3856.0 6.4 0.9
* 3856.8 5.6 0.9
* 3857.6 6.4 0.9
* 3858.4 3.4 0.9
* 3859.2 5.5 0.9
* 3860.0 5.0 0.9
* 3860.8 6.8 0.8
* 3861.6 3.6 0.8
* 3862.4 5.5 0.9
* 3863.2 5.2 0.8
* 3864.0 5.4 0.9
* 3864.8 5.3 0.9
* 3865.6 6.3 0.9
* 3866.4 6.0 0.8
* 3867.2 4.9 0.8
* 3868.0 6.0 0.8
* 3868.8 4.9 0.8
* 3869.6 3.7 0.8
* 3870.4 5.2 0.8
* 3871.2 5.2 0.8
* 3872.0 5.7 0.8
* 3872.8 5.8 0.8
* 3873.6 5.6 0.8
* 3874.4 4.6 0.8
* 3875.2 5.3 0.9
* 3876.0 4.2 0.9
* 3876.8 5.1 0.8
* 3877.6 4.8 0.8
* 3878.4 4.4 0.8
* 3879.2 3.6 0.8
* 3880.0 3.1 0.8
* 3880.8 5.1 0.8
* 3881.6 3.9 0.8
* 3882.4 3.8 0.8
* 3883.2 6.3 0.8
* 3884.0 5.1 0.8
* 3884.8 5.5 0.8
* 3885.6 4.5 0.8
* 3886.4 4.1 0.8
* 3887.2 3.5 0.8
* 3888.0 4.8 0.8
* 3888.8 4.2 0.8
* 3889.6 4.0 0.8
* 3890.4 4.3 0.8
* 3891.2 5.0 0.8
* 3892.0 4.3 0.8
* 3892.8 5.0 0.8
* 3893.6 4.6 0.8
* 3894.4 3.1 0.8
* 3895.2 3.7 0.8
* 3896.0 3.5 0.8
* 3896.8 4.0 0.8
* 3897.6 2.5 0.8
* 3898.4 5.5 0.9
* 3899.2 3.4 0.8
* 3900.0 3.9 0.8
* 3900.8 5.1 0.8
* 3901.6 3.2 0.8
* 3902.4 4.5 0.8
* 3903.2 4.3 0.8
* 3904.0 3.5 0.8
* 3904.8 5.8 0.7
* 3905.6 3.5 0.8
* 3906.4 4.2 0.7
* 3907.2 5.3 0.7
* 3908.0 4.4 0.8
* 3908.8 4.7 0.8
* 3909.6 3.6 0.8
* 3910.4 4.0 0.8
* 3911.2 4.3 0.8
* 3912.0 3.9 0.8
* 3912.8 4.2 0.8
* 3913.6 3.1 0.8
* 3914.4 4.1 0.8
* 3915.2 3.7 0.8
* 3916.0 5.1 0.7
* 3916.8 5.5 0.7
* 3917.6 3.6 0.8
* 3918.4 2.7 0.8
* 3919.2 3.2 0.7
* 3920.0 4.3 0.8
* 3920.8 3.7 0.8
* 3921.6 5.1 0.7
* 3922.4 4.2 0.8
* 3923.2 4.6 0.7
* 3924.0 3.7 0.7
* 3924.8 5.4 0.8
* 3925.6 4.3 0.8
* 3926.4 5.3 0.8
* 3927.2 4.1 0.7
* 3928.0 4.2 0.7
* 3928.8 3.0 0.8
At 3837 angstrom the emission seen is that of C IV 1549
